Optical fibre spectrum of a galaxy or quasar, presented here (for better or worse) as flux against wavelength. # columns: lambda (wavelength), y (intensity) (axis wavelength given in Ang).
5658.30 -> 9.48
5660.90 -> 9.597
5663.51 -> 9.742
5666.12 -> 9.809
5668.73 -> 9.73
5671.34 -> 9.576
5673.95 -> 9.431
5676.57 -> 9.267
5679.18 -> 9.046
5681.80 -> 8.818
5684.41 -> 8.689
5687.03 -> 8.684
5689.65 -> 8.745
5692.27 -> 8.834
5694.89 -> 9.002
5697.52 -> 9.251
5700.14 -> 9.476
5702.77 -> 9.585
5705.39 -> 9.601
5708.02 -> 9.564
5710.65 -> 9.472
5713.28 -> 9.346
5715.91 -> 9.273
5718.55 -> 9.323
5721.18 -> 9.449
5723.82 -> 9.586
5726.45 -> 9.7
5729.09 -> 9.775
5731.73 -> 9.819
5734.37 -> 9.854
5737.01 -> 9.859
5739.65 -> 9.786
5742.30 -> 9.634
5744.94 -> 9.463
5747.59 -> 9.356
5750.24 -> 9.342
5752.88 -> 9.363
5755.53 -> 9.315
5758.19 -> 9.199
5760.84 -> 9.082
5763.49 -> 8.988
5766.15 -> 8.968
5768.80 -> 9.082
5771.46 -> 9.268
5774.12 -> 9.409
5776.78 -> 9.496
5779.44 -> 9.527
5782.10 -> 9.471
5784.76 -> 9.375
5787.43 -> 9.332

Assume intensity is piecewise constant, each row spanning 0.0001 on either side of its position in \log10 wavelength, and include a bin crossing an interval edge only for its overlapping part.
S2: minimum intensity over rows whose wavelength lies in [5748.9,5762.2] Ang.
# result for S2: 9.082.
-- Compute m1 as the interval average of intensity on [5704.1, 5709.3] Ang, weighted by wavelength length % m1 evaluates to 9.58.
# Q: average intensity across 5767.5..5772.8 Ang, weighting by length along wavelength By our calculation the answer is 9.17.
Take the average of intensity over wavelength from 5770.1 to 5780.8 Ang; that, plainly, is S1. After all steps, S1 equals 9.42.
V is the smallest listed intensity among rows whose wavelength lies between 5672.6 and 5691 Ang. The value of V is 8.684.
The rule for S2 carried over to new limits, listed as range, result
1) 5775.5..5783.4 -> 9.471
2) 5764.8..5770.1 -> 8.968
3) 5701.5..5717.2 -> 9.273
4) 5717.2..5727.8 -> 9.323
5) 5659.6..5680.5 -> 9.046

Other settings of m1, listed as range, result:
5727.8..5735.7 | 9.82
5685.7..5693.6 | 8.76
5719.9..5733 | 9.66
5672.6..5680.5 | 9.25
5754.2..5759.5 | 9.24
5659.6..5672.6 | 9.69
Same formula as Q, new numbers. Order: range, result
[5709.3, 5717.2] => 9.37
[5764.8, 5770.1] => 9.03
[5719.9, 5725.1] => 9.51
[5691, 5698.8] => 9.02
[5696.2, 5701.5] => 9.35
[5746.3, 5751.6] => 9.36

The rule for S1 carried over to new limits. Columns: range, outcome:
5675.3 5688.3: 8.9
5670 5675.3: 9.5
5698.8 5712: 9.54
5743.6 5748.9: 9.41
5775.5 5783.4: 9.5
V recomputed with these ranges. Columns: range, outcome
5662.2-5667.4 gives 9.742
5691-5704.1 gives 8.834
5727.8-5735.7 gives 9.775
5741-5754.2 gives 9.342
